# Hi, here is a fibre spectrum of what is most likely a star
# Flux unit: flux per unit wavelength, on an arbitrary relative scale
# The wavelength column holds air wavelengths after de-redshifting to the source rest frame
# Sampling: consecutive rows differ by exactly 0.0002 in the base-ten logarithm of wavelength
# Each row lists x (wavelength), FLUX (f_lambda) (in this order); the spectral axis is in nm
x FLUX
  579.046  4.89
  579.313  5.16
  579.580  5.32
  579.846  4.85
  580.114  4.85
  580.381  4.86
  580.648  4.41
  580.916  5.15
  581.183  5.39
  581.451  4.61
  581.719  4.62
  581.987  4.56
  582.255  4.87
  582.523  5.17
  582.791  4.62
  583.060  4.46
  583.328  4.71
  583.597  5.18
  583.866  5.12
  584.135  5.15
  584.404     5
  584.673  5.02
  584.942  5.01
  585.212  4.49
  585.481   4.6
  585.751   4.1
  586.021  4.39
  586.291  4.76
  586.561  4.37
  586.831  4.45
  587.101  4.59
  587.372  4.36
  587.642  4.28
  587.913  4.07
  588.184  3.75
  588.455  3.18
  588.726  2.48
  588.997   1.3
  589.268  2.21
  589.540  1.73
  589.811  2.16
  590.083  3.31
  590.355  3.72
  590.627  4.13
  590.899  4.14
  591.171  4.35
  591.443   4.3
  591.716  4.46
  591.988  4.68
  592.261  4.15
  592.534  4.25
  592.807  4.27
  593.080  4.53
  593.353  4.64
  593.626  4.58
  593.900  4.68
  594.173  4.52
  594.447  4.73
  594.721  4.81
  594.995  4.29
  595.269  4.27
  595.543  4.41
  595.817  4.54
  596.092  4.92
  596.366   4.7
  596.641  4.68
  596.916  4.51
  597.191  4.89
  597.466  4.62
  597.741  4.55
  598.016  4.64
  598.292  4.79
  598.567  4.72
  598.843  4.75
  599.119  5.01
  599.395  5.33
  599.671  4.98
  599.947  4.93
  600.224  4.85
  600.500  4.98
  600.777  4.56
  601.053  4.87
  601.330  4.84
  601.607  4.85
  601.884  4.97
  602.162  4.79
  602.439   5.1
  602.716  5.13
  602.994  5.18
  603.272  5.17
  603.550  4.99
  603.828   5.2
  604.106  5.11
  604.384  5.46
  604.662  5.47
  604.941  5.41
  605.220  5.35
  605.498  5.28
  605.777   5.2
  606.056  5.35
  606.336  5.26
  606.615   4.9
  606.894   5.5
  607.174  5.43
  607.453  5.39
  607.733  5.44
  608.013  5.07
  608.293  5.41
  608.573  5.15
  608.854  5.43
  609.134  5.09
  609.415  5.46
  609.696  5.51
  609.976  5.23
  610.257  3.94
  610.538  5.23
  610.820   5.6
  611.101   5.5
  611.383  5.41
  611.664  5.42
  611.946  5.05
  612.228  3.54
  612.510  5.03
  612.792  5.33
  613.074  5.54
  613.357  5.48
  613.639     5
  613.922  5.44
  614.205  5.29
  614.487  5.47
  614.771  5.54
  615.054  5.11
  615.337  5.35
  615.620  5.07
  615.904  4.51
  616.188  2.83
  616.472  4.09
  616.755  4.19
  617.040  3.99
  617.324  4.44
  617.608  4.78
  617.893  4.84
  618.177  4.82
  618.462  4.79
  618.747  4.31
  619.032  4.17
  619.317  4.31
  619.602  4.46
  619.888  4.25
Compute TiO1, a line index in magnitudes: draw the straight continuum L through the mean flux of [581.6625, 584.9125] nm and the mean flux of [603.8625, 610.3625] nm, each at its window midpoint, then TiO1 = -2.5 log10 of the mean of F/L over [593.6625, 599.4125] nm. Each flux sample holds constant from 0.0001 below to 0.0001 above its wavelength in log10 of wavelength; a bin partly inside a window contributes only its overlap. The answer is 0.09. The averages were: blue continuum 4.88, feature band 4.67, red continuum 5.26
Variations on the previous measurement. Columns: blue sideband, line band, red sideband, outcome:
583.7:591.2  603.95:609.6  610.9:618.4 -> -0.15 mag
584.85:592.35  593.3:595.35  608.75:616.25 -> -0.11 mag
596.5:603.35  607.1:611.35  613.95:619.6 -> -0.11 mag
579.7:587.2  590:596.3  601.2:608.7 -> 0.13 mag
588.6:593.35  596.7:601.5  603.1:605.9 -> -0.05 mag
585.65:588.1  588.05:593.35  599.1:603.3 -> 0.26 mag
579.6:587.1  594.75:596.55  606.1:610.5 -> 0.10 mag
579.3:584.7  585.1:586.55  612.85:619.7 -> 0.10 mag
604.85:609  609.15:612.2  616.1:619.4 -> -0.04 mag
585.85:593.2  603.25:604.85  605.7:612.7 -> -0.09 mag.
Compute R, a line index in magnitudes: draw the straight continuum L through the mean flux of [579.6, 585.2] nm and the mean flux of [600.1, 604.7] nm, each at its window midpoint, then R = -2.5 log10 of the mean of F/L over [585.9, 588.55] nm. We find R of 0.16 mag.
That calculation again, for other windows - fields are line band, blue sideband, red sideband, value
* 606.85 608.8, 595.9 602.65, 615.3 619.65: -0.15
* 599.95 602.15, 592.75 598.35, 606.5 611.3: 0.01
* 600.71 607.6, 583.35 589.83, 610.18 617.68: -0.13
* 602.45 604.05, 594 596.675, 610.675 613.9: -0.06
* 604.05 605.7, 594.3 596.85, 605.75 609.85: -0.05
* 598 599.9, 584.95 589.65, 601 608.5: -0.04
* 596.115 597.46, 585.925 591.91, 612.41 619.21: -0.18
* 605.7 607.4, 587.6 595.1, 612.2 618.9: -0.19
